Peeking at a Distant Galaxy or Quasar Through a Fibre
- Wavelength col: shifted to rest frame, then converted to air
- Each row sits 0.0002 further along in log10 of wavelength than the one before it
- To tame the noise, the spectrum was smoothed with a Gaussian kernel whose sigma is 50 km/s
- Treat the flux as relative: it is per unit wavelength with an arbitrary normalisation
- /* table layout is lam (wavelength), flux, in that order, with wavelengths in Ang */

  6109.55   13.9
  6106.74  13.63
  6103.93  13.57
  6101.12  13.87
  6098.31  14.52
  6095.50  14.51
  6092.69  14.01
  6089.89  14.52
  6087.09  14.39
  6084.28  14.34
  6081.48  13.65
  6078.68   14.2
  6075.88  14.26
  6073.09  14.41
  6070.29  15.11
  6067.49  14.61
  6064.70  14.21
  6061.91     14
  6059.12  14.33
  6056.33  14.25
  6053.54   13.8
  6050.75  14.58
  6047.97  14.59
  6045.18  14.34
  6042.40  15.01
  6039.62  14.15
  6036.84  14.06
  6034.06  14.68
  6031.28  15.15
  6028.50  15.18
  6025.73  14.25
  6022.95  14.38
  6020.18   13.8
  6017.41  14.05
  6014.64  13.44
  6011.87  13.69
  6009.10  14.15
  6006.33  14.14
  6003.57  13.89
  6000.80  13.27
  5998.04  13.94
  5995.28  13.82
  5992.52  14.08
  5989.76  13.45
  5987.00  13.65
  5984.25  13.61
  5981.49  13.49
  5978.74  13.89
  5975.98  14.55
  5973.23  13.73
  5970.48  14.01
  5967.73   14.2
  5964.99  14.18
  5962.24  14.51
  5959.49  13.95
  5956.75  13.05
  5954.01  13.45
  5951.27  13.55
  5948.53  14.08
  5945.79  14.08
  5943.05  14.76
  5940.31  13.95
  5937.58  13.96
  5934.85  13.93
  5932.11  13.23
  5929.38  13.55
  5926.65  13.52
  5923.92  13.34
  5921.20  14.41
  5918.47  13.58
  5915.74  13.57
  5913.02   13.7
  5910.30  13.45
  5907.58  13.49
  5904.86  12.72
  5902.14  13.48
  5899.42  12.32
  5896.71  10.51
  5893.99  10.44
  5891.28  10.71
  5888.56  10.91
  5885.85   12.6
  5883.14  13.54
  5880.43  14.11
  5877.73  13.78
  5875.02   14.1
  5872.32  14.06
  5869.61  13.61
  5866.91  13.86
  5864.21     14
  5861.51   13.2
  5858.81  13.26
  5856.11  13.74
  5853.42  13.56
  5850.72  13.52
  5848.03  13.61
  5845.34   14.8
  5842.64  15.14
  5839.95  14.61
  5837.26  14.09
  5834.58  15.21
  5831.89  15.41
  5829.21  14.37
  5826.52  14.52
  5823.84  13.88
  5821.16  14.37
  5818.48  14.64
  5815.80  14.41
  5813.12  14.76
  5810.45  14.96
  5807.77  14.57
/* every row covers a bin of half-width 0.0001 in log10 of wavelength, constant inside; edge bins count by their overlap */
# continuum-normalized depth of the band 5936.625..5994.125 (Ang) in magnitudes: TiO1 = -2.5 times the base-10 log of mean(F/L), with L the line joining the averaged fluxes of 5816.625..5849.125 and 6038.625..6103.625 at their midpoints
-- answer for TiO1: 0.04 mag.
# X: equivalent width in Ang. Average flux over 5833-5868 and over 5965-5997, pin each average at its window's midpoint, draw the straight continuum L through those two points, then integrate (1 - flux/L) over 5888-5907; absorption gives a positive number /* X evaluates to 3.12 Ang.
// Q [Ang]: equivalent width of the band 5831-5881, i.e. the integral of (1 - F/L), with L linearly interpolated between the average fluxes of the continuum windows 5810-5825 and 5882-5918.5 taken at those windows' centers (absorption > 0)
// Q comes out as -1.97 Ang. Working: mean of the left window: 14.5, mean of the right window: 12.5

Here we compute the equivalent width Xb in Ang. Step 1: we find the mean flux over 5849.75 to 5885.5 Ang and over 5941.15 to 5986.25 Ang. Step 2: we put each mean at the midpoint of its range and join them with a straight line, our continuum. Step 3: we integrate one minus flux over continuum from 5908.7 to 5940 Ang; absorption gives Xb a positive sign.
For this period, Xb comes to 0.4 Ang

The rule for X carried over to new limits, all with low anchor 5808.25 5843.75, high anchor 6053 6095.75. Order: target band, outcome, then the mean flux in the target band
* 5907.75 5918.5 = 0.7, 13.6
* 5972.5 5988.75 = 0.7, 13.8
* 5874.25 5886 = 0.7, 13.7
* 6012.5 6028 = 0.4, 14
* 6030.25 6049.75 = -0.3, 14.6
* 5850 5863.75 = 1.0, 13.5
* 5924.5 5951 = 1.1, 13.9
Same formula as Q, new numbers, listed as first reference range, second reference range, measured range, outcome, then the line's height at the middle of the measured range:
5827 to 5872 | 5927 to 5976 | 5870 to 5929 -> 4.33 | 14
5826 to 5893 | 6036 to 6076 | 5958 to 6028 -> 1.20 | 14.2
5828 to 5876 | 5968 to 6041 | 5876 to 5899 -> 3.23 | 14.1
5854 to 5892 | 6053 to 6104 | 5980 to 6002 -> 0.29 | 13.9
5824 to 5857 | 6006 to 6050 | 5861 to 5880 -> 0.69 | 14.4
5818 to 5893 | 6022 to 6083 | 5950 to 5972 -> 0.42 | 14.1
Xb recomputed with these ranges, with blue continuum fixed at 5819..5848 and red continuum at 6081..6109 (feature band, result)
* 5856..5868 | 0.8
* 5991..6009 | 0.5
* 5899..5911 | 1.1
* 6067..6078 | -0.3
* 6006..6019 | 0.4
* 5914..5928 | 0.7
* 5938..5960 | 0.8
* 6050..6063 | 0.0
